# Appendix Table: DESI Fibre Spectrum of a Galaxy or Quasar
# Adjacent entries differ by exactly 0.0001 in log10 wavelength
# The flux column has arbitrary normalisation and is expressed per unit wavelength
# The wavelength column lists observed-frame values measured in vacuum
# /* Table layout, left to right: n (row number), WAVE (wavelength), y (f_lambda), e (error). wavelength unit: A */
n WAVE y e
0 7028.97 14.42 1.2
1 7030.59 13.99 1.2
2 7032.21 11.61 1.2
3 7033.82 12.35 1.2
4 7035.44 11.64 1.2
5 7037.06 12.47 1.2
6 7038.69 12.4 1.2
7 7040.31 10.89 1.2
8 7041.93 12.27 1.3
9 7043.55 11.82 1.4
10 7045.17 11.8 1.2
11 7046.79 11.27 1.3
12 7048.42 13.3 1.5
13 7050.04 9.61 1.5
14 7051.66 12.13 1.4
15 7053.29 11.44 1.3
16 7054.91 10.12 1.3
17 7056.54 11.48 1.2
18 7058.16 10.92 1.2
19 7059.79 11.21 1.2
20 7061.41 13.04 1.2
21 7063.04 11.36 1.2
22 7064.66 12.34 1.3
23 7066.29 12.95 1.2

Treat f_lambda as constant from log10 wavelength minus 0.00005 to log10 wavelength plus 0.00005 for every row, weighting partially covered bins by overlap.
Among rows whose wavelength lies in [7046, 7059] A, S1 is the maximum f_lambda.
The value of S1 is 13.3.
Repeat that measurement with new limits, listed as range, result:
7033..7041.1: 12.47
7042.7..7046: 11.82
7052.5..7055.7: 11.44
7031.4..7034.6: 12.35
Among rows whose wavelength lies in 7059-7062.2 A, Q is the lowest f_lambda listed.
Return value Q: 11.21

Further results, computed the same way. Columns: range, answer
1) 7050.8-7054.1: 11.44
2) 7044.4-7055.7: 9.61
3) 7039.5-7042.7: 10.89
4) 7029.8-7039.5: 11.61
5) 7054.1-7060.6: 10.12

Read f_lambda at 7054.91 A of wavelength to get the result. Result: 10.12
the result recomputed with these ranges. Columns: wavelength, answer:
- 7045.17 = 11.8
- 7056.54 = 11.48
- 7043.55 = 11.82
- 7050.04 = 9.61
